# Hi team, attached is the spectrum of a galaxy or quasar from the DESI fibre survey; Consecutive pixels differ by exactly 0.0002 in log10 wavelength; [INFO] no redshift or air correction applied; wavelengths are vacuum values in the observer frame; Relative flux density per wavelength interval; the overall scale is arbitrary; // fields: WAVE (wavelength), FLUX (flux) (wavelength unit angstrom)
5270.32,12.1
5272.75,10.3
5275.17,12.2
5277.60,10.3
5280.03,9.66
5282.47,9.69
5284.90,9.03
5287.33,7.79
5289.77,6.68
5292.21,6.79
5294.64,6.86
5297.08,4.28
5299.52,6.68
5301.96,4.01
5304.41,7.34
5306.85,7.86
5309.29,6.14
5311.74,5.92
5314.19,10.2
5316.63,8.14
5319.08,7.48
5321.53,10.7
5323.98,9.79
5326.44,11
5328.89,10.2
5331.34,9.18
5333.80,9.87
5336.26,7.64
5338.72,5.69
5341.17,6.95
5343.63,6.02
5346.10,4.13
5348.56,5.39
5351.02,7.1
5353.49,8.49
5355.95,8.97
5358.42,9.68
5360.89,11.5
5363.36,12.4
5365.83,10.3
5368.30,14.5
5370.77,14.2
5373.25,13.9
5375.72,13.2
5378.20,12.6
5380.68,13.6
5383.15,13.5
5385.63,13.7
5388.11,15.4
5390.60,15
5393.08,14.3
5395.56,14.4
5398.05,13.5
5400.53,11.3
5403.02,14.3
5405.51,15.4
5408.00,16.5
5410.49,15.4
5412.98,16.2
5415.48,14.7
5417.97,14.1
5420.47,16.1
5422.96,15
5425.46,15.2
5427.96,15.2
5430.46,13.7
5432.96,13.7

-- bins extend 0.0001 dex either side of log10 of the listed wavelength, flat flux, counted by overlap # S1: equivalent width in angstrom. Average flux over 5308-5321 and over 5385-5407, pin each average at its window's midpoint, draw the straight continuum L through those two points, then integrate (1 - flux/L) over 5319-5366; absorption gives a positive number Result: 5.81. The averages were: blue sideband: 7.75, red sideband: 14.2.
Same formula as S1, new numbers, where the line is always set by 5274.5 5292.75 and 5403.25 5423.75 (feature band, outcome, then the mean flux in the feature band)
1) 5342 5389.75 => 8.0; 11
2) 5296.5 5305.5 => 3.8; 5.64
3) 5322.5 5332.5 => 1.0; 10.1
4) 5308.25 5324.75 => 3.6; 8.32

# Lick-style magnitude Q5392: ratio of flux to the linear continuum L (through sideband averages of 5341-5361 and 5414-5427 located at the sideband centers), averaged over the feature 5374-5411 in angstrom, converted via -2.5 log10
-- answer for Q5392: -0.19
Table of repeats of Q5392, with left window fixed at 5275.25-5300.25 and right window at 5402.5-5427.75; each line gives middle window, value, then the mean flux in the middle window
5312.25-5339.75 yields 0.129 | 9.02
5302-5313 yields 0.365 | 6.52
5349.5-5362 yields 0.302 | 9.04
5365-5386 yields -0.023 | 13.3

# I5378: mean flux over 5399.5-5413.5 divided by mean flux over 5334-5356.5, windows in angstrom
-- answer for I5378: 2.19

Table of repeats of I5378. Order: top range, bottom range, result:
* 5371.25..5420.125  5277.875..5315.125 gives 1.95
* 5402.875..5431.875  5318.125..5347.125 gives 1.84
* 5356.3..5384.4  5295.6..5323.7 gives 1.73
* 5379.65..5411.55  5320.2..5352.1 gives 1.80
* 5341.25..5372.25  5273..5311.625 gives 1.21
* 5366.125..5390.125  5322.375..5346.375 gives 1.67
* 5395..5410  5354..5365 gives 1.36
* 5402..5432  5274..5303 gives 1.93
